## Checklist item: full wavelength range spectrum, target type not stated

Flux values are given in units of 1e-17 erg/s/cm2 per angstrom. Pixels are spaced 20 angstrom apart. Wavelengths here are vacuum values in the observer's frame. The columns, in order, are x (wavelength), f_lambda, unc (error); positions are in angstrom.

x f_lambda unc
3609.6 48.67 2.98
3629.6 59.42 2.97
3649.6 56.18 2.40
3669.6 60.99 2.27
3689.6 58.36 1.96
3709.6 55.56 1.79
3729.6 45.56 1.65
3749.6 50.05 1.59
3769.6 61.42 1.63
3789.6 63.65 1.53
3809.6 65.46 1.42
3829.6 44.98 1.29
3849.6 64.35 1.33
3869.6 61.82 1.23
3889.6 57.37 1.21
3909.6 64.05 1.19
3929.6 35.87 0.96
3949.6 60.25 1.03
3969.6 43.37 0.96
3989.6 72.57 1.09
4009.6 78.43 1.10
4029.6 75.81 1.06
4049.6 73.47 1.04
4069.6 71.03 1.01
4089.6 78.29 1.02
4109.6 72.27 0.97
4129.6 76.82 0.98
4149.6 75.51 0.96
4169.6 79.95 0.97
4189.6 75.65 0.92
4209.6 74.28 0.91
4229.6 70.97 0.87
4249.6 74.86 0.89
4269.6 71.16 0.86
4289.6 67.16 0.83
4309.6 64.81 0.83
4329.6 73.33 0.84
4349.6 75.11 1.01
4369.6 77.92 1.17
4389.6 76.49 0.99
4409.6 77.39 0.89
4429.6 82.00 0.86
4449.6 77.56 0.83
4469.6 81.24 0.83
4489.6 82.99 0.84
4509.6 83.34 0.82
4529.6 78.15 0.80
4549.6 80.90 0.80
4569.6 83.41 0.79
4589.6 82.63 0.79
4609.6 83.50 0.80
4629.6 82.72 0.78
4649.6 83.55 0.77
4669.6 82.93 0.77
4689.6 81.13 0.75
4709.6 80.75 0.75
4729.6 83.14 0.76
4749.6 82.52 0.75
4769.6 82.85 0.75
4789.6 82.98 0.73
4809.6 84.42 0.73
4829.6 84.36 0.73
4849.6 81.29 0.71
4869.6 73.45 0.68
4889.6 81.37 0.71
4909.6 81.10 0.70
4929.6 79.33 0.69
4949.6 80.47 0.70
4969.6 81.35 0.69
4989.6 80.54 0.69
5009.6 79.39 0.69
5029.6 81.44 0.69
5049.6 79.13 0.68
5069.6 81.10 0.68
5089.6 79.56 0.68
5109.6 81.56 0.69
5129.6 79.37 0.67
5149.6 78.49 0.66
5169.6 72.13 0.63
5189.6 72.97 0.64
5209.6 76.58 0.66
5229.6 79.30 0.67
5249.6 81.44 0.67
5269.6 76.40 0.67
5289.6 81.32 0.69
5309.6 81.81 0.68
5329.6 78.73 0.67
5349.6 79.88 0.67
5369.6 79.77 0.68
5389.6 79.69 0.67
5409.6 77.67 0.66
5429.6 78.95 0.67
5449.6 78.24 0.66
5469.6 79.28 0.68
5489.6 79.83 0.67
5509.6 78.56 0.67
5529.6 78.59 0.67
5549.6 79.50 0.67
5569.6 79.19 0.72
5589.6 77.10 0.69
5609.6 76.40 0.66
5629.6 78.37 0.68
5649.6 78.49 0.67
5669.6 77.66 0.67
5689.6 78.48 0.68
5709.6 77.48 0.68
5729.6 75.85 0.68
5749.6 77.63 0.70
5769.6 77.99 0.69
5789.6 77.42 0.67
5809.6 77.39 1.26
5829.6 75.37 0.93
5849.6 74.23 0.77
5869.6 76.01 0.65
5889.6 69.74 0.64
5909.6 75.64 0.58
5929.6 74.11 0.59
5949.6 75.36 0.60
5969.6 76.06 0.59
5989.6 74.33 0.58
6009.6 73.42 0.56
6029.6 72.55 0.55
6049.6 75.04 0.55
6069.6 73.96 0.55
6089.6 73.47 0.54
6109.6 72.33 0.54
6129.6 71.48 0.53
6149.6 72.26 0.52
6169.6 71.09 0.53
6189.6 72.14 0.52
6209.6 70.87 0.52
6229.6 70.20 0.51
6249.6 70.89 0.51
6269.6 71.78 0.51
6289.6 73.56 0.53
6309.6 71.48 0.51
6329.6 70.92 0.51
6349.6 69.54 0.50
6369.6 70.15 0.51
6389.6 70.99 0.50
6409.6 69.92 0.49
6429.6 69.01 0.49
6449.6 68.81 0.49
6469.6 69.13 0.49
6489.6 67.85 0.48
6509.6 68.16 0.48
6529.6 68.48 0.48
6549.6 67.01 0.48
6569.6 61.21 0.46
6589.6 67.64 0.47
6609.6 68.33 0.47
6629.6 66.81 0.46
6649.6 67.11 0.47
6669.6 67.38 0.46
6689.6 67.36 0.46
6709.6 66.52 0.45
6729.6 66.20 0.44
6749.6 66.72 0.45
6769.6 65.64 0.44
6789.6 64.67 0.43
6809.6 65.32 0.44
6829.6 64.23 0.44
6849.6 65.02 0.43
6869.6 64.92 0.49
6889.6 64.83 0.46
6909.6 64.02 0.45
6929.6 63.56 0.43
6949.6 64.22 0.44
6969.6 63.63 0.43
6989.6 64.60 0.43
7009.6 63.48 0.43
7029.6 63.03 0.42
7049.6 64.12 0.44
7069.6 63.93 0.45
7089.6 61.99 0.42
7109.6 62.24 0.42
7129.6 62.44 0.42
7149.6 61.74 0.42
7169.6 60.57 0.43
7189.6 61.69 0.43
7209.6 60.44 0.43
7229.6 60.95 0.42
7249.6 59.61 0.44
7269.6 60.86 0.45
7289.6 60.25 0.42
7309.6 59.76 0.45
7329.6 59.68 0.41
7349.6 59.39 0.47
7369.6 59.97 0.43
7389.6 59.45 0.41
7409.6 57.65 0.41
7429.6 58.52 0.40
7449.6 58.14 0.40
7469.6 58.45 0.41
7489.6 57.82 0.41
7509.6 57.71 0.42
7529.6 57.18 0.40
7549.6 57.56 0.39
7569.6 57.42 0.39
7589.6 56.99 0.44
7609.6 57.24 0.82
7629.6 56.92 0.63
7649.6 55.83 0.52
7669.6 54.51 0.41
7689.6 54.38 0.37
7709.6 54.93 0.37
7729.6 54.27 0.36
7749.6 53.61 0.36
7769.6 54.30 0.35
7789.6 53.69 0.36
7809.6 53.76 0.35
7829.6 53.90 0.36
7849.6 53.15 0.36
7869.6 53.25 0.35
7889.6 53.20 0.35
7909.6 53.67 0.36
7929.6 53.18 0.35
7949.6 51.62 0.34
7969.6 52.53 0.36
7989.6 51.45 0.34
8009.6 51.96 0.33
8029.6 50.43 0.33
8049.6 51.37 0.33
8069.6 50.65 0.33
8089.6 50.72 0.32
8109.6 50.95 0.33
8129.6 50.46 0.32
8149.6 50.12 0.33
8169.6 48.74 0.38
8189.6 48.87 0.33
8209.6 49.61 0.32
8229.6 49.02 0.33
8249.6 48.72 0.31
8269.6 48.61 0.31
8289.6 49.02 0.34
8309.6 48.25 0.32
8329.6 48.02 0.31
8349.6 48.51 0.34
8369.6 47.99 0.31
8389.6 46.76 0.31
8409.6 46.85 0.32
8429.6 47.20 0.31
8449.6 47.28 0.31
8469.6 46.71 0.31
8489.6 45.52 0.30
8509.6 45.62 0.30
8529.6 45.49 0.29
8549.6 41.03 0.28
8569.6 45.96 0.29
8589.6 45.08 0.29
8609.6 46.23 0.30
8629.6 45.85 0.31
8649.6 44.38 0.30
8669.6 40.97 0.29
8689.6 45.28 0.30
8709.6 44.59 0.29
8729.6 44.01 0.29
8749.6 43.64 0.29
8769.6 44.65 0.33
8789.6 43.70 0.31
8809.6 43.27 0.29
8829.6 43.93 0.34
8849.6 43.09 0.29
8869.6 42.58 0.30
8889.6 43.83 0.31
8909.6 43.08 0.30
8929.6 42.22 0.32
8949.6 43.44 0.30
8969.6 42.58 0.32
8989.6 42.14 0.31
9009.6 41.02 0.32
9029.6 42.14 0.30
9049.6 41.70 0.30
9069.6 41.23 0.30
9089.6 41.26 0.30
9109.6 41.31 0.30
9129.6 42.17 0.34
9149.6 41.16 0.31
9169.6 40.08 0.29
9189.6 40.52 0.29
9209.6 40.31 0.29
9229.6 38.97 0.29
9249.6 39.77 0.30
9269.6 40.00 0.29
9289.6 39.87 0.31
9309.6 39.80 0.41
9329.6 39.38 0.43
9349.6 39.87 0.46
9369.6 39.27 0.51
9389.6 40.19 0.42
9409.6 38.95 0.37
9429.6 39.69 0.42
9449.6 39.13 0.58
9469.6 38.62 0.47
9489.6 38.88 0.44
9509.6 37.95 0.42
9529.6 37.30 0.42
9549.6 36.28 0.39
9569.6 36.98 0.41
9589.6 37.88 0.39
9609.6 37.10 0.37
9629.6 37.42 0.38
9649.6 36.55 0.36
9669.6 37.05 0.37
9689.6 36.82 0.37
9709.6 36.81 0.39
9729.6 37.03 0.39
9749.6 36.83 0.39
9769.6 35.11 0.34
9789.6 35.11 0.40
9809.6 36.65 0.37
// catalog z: 0.000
